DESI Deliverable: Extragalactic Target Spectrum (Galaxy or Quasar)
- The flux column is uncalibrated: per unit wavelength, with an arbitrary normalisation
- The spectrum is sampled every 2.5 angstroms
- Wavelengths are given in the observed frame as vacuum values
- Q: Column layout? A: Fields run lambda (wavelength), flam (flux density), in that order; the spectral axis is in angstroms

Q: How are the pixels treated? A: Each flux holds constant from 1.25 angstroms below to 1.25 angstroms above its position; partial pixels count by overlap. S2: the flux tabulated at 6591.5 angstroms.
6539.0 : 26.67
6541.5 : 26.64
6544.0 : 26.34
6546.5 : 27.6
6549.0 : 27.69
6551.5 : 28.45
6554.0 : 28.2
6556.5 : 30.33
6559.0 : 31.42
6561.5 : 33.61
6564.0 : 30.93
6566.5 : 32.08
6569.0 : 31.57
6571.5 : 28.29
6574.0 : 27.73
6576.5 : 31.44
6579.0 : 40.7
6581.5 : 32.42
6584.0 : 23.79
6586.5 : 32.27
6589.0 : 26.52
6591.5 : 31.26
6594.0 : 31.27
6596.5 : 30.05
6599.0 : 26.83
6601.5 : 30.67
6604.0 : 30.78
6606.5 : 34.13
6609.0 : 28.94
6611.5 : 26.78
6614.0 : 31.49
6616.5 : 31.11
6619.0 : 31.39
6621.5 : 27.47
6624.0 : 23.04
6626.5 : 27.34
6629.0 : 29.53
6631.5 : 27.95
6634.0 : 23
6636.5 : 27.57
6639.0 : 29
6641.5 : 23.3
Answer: 31.26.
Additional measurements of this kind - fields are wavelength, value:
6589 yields 26.52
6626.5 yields 27.34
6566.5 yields 32.08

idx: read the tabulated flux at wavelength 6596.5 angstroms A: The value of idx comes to 30.05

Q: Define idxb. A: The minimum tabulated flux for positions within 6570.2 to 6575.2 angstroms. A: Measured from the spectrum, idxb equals 27.73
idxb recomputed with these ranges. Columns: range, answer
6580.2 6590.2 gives 23.79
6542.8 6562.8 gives 26.34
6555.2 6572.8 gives 28.29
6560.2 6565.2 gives 30.93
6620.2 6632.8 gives 23.04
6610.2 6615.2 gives 26.78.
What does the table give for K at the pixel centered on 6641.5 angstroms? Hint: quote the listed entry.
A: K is 23.3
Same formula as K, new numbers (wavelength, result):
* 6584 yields 23.79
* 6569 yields 31.57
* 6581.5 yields 32.42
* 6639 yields 29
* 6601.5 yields 30.67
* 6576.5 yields 31.44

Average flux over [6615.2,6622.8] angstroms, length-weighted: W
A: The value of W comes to 30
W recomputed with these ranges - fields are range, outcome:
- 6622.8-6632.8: 27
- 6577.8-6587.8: 32.2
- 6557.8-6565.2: 32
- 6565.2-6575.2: 29.9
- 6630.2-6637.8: 26.2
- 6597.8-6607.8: 30.6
